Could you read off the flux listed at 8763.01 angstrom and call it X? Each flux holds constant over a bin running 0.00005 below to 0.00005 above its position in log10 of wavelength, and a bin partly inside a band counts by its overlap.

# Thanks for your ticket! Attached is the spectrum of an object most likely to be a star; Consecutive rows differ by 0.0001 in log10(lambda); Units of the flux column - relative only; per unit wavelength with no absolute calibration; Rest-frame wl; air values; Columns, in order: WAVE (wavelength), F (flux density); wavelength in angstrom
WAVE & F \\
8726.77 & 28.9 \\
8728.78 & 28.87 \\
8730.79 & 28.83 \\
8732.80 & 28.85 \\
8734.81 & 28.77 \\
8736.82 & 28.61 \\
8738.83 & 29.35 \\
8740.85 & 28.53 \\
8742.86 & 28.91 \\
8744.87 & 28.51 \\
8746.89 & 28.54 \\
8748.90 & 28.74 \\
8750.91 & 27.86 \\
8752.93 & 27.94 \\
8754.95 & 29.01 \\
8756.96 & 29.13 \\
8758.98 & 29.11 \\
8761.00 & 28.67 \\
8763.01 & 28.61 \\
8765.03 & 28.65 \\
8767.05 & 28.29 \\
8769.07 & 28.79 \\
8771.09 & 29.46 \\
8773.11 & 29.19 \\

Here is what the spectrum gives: 28.61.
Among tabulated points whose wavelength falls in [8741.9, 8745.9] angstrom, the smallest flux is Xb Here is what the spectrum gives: 28.51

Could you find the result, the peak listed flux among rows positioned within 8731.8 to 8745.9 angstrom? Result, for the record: 29.35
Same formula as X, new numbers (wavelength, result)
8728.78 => 28.87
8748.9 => 28.74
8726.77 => 28.9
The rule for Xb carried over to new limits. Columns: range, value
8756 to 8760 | 29.11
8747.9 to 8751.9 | 27.86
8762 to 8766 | 28.61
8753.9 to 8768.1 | 28.29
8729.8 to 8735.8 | 28.77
